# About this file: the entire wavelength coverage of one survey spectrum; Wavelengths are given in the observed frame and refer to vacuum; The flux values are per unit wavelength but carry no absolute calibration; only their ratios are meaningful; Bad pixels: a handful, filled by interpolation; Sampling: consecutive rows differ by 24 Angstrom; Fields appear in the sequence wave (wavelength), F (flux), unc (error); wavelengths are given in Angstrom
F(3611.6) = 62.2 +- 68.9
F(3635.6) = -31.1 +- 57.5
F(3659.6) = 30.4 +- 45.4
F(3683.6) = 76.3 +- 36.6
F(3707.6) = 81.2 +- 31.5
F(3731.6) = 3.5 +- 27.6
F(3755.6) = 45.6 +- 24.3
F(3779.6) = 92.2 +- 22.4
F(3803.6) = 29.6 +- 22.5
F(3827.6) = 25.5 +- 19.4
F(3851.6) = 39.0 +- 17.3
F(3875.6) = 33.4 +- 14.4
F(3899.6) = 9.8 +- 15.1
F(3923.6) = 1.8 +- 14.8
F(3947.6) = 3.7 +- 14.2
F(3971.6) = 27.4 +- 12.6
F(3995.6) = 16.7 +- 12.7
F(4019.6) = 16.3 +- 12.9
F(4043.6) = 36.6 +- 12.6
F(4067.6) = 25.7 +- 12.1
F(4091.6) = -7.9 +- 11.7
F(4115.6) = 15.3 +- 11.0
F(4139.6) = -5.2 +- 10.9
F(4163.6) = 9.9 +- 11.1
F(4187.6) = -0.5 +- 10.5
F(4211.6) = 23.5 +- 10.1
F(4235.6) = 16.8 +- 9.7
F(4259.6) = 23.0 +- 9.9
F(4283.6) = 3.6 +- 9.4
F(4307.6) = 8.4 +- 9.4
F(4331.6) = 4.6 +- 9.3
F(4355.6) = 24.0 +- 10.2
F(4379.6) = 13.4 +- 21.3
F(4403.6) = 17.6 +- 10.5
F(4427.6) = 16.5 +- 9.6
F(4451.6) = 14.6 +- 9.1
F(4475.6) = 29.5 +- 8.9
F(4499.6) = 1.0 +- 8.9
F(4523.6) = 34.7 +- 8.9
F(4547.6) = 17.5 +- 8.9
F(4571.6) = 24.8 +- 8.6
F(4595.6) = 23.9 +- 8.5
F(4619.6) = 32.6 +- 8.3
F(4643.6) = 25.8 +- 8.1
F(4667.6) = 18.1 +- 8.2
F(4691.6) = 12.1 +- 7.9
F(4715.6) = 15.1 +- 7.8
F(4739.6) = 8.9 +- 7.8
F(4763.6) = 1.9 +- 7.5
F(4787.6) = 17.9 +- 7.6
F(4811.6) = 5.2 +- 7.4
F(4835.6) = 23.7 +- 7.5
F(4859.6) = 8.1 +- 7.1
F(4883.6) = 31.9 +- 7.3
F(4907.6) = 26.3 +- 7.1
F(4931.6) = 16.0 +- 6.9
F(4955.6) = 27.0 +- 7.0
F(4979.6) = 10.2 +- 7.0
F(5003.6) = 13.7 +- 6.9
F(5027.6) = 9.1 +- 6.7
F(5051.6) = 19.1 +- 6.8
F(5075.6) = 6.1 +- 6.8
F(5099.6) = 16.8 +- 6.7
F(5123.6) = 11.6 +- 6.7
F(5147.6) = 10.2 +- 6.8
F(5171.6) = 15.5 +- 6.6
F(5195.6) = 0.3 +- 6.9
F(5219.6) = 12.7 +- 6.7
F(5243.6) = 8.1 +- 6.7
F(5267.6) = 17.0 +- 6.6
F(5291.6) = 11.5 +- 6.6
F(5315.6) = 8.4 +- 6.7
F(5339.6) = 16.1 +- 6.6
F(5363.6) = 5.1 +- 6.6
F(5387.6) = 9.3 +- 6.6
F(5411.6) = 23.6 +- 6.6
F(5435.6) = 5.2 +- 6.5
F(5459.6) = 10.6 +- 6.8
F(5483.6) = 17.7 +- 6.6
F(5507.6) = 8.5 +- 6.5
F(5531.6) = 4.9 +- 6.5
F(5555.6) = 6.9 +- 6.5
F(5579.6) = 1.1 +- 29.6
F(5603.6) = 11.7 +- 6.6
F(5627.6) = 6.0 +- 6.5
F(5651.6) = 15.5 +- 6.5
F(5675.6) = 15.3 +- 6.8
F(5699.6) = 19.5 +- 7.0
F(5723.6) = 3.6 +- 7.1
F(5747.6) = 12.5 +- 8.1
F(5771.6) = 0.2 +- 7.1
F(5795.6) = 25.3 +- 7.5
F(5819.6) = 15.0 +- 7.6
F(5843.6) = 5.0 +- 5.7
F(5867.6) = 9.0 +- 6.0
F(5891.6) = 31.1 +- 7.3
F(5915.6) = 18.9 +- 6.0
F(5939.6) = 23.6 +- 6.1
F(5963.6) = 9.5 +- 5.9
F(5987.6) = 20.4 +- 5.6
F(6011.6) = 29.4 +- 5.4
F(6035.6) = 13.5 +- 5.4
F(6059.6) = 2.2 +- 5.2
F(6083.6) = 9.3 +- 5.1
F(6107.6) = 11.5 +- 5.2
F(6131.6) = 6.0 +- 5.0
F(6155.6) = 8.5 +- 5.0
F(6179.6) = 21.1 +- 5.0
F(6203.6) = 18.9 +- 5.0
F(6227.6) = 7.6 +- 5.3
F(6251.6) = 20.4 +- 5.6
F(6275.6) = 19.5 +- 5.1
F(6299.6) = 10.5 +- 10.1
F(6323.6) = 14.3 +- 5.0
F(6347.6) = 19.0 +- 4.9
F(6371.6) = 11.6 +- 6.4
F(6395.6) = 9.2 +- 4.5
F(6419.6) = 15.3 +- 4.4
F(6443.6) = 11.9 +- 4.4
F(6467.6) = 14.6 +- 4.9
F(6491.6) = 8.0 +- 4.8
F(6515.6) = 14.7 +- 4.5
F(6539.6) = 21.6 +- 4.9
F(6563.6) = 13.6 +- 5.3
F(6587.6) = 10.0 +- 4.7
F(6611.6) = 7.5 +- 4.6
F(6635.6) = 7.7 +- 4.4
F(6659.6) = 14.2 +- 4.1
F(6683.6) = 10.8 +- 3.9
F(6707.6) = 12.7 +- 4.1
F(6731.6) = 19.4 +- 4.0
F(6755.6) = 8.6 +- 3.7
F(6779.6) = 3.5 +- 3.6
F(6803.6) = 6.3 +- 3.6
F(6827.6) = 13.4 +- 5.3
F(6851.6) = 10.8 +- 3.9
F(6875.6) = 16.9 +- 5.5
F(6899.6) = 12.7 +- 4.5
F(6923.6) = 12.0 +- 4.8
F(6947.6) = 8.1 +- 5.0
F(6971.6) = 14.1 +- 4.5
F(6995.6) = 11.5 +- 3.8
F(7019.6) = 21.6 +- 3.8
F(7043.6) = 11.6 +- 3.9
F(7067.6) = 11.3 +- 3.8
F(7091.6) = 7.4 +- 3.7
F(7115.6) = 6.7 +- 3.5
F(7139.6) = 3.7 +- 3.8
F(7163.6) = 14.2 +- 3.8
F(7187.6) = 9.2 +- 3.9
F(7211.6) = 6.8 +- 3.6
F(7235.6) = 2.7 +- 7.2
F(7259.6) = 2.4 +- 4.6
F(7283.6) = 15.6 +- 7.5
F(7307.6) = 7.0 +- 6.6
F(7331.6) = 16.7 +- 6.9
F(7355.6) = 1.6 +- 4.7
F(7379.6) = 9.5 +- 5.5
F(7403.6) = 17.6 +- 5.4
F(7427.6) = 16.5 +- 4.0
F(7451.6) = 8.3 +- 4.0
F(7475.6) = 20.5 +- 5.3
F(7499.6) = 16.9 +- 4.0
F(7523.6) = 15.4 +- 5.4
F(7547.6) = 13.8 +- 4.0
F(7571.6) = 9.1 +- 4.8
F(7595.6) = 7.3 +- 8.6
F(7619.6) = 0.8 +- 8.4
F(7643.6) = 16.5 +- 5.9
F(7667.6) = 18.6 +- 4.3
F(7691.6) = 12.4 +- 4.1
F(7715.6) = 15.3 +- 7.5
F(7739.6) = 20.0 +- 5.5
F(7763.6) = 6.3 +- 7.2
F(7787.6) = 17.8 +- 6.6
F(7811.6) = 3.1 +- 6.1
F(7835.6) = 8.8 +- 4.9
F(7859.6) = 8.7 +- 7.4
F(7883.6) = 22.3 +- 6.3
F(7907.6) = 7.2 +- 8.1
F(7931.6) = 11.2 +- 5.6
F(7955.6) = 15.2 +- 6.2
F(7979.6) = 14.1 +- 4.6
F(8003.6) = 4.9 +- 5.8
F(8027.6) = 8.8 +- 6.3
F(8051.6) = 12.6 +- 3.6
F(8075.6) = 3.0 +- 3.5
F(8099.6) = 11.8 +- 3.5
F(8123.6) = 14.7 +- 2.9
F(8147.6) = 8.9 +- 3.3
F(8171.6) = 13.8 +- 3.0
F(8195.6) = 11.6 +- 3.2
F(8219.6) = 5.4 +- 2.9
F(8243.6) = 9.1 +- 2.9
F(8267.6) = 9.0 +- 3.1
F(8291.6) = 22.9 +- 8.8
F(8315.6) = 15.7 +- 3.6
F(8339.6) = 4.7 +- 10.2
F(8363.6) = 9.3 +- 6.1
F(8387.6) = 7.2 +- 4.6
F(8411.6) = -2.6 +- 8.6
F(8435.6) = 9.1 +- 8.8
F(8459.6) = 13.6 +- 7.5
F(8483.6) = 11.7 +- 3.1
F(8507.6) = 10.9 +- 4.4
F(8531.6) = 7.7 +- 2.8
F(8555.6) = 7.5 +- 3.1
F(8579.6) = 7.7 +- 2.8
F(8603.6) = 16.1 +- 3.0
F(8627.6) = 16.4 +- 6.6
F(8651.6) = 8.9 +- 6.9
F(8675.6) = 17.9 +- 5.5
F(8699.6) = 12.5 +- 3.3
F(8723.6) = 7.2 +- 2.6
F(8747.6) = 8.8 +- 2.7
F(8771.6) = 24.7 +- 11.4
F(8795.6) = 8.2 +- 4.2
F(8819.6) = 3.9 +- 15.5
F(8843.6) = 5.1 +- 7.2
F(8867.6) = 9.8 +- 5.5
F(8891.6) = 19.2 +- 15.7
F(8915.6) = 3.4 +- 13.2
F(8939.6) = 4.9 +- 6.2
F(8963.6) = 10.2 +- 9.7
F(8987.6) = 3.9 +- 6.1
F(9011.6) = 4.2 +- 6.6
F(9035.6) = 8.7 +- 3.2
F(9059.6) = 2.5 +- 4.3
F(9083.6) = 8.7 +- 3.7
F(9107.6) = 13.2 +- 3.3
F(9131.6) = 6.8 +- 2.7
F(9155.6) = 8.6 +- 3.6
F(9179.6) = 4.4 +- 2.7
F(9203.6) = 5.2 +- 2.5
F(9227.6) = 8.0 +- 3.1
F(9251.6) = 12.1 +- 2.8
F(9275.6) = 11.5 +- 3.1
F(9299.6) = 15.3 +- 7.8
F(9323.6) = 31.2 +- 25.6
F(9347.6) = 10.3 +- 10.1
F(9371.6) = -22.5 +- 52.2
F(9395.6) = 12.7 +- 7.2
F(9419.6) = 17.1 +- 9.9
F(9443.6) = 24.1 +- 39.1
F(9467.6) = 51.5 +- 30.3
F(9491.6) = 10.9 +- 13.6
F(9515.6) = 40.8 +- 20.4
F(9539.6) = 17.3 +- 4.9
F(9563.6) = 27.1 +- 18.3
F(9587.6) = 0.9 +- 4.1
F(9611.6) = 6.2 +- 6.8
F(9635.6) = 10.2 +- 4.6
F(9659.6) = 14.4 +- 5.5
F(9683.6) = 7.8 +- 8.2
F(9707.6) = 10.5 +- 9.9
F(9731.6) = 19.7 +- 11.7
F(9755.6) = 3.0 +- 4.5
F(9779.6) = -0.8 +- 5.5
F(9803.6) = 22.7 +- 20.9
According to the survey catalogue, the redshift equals 1.554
